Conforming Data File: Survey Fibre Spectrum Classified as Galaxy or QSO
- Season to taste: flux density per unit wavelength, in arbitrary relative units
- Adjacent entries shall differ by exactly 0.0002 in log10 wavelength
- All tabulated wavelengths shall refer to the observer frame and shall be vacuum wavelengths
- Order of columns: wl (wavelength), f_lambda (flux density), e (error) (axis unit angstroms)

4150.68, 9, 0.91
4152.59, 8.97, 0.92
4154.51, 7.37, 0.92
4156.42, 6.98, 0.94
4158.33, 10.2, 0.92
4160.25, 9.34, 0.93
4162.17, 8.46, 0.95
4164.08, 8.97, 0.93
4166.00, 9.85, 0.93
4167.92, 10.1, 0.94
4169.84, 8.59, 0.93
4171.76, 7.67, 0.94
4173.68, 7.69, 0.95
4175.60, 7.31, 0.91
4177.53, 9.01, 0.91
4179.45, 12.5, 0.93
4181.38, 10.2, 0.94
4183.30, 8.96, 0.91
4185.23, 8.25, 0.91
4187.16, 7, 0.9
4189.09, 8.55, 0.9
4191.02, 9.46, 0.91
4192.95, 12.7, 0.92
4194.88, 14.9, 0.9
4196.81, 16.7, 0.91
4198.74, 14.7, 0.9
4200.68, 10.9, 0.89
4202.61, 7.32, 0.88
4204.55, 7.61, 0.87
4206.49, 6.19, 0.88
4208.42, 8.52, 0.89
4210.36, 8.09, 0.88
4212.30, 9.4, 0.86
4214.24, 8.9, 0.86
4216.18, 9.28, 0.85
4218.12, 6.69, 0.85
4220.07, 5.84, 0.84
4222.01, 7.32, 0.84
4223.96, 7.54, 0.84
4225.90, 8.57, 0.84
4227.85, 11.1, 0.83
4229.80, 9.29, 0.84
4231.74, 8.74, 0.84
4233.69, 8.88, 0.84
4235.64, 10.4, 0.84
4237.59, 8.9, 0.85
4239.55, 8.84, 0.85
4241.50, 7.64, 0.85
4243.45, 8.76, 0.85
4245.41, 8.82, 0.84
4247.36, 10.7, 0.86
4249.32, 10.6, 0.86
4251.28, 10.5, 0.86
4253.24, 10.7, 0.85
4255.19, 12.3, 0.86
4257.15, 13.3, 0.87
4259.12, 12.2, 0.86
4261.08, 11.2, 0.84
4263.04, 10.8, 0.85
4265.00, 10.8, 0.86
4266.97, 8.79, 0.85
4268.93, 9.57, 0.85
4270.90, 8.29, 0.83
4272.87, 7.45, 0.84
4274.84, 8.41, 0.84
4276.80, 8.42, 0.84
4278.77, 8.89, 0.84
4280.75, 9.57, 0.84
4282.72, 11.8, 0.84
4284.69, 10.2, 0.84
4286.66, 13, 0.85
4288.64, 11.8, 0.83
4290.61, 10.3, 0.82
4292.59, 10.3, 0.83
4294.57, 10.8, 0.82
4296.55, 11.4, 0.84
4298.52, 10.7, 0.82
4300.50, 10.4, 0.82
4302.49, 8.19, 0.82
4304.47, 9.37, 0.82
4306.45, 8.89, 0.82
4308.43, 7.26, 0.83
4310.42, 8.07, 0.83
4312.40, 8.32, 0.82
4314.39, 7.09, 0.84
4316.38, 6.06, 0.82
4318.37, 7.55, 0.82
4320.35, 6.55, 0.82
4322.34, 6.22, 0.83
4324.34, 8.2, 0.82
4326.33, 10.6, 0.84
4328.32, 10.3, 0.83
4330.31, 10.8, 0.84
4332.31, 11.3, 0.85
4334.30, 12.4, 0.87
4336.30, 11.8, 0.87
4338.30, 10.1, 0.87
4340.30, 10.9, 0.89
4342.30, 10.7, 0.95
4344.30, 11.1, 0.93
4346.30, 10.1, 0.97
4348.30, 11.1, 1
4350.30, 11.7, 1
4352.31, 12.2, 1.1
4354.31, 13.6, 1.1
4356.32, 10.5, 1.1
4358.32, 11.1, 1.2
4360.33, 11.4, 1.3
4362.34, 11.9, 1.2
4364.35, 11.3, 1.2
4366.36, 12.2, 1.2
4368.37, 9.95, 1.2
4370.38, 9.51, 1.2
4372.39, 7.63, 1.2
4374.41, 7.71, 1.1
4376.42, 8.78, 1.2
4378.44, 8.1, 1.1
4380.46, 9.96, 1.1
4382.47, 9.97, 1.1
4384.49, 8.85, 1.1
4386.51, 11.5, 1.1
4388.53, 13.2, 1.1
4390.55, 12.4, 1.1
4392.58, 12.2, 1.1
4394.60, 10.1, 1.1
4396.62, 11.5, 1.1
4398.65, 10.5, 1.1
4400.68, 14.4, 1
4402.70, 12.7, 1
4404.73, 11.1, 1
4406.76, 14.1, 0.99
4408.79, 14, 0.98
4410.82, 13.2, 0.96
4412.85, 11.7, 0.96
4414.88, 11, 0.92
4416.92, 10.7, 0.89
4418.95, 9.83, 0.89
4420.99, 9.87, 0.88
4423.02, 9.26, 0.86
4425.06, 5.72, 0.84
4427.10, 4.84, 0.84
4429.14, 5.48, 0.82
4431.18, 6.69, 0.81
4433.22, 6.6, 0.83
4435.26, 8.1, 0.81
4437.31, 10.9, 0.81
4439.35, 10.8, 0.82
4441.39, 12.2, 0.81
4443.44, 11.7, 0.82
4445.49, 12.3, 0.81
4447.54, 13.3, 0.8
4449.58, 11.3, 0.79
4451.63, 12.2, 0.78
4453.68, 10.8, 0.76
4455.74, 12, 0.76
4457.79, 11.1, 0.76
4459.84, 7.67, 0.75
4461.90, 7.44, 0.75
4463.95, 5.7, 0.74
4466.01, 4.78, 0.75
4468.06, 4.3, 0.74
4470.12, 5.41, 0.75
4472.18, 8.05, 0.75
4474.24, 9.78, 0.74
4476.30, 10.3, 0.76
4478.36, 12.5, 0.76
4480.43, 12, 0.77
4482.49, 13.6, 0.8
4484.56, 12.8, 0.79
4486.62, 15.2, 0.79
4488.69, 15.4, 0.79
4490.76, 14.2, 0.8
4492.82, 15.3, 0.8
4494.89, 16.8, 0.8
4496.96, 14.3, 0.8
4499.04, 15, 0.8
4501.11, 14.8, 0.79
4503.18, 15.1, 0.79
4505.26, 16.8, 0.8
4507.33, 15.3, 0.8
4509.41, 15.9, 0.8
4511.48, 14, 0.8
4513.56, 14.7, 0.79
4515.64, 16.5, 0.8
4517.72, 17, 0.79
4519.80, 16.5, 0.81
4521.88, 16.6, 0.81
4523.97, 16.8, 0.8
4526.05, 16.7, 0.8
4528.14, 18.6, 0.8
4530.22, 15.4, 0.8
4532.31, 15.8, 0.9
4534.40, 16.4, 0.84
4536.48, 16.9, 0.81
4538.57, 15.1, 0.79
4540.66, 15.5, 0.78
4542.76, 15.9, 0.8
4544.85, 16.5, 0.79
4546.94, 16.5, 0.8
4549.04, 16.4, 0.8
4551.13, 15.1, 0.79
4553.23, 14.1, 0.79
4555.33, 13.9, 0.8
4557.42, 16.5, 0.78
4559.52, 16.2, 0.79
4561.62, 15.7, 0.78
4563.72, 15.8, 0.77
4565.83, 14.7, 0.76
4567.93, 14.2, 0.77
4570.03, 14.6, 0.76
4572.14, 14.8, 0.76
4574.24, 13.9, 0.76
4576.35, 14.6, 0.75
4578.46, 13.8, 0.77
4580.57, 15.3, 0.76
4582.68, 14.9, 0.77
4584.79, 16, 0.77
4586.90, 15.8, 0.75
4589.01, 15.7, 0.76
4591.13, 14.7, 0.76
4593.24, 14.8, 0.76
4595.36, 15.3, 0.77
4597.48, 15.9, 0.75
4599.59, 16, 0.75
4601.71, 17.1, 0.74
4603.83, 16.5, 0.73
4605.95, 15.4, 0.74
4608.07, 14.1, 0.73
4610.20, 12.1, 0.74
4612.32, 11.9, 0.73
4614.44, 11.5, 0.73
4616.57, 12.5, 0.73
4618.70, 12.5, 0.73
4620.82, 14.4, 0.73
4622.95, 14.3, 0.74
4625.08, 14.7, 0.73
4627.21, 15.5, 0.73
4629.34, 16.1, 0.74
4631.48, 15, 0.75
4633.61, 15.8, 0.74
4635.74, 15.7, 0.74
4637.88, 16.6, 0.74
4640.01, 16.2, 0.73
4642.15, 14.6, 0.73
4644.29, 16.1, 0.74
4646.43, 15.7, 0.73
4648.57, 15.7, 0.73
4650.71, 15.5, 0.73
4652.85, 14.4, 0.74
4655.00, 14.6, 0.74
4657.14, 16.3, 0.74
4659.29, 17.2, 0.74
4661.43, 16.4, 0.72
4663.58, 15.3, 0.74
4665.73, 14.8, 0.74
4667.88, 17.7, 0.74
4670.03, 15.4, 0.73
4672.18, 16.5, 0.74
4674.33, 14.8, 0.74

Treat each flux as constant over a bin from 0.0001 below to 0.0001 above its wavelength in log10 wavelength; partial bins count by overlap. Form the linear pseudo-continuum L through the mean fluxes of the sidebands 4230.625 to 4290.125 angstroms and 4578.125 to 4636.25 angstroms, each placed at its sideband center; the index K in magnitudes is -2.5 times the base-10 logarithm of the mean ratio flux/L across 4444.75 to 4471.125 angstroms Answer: 0.36 mag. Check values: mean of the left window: 10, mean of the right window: 14.8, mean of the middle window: 9.07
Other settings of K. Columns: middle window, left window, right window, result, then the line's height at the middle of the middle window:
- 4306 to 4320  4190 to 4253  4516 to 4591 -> 0.43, 11.2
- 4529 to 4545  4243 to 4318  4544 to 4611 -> -0.10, 14.5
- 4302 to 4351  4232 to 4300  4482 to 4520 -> 0.22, 11.4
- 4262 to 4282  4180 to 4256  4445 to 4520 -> 0.11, 10.1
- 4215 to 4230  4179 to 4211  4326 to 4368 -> 0.26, 10.3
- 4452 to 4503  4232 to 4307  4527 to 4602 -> 0.23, 13.9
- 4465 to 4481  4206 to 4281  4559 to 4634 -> 0.48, 12.8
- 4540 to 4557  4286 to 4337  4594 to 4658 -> -0.14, 13.6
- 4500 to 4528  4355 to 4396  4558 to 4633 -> -0.21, 13.2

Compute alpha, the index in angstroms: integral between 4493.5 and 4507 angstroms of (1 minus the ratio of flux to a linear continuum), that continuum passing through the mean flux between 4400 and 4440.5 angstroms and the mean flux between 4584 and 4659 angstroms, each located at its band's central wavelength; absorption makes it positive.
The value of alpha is -3.88 angstroms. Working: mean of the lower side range 10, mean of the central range 15.4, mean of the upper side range 15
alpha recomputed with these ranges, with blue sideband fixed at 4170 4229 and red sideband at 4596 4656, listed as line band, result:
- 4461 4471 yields 5.7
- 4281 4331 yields 6.1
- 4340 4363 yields -0.2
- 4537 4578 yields -3.8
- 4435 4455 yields 1.6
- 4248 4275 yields -0.9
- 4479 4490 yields -0.6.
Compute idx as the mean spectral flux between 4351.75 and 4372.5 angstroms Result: 11.2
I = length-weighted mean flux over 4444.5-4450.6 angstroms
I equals 12.3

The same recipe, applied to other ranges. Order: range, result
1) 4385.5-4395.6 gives 11.9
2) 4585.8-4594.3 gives 15.3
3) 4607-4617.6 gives 12.4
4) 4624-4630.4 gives 15.4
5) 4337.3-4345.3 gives 10.7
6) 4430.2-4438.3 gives 8.07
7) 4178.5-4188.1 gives 9.38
